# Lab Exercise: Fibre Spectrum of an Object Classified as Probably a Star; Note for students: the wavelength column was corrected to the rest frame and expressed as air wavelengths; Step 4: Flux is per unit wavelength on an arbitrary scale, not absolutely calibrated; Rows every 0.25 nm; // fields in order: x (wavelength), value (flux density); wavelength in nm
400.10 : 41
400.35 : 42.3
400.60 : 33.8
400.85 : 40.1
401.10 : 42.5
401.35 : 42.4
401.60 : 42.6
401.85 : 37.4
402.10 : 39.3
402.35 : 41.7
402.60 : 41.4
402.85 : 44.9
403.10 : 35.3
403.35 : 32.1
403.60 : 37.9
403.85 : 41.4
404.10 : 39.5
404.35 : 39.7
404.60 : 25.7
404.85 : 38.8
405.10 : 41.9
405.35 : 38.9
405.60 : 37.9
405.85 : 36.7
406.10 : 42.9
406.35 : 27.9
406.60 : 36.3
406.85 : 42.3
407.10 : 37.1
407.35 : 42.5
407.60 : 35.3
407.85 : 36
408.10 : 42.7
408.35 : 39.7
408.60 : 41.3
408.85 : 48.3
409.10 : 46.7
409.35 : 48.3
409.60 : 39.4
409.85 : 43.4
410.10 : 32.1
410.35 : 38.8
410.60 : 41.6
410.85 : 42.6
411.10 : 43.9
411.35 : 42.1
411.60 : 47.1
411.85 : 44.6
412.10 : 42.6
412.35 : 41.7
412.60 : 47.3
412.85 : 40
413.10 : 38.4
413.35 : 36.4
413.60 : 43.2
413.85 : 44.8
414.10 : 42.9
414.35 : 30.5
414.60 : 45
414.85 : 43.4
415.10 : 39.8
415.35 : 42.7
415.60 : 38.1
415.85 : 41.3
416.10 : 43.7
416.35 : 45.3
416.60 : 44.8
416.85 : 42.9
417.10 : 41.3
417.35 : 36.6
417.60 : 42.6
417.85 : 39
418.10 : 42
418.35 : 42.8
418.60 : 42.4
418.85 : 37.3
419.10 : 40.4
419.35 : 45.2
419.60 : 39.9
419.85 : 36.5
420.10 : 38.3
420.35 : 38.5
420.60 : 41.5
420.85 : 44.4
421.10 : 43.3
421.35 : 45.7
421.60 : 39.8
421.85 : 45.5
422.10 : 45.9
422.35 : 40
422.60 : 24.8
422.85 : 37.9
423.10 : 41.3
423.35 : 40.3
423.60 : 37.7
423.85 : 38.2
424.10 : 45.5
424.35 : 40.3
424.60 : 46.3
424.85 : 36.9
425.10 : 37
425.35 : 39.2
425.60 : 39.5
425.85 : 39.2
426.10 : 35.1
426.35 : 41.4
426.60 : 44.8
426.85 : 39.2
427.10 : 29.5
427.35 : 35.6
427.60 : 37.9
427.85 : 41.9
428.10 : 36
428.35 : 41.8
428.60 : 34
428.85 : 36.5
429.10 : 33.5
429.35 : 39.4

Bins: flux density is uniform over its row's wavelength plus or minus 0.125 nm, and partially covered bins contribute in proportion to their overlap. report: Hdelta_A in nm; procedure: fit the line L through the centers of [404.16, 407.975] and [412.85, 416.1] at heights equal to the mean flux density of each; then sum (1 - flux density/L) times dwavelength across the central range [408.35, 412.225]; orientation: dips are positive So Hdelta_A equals -0.37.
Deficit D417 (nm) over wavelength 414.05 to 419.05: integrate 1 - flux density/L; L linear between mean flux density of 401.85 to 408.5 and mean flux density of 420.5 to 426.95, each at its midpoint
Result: -0.20 nm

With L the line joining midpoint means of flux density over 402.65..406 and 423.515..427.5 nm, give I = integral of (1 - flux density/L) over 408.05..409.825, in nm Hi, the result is -0.26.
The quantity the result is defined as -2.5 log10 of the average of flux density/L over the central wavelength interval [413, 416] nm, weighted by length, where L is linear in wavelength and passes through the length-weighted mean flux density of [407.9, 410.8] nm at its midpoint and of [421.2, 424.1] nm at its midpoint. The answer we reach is 0.02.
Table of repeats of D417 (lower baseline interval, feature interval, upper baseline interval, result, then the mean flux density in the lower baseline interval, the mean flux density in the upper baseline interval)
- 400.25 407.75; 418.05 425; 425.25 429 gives -0.44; 38.6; 38.1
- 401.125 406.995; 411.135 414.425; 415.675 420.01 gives -0.13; 38.5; 41.3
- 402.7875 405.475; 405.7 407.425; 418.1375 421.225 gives 0.02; 37.7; 40.9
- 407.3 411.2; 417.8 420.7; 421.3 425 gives 0.02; 41.4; 40.3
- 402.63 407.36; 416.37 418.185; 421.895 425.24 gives -0.12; 37.8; 39.5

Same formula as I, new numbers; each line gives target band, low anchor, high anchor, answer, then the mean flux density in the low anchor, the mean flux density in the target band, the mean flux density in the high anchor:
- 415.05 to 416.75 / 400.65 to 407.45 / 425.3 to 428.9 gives -0.18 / 38.7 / 42.4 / 38.1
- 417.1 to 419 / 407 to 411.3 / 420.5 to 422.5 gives 0.09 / 41.2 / 40.4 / 43.1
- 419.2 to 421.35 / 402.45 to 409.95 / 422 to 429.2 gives -0.14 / 39.4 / 41.2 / 38.5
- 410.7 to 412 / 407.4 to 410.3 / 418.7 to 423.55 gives -0.09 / 41.2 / 44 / 40.3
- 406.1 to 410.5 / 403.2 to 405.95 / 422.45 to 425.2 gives -0.28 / 37.3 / 40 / 38.8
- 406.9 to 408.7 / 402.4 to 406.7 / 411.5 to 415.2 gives -0.01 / 37.7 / 39.3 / 41.8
